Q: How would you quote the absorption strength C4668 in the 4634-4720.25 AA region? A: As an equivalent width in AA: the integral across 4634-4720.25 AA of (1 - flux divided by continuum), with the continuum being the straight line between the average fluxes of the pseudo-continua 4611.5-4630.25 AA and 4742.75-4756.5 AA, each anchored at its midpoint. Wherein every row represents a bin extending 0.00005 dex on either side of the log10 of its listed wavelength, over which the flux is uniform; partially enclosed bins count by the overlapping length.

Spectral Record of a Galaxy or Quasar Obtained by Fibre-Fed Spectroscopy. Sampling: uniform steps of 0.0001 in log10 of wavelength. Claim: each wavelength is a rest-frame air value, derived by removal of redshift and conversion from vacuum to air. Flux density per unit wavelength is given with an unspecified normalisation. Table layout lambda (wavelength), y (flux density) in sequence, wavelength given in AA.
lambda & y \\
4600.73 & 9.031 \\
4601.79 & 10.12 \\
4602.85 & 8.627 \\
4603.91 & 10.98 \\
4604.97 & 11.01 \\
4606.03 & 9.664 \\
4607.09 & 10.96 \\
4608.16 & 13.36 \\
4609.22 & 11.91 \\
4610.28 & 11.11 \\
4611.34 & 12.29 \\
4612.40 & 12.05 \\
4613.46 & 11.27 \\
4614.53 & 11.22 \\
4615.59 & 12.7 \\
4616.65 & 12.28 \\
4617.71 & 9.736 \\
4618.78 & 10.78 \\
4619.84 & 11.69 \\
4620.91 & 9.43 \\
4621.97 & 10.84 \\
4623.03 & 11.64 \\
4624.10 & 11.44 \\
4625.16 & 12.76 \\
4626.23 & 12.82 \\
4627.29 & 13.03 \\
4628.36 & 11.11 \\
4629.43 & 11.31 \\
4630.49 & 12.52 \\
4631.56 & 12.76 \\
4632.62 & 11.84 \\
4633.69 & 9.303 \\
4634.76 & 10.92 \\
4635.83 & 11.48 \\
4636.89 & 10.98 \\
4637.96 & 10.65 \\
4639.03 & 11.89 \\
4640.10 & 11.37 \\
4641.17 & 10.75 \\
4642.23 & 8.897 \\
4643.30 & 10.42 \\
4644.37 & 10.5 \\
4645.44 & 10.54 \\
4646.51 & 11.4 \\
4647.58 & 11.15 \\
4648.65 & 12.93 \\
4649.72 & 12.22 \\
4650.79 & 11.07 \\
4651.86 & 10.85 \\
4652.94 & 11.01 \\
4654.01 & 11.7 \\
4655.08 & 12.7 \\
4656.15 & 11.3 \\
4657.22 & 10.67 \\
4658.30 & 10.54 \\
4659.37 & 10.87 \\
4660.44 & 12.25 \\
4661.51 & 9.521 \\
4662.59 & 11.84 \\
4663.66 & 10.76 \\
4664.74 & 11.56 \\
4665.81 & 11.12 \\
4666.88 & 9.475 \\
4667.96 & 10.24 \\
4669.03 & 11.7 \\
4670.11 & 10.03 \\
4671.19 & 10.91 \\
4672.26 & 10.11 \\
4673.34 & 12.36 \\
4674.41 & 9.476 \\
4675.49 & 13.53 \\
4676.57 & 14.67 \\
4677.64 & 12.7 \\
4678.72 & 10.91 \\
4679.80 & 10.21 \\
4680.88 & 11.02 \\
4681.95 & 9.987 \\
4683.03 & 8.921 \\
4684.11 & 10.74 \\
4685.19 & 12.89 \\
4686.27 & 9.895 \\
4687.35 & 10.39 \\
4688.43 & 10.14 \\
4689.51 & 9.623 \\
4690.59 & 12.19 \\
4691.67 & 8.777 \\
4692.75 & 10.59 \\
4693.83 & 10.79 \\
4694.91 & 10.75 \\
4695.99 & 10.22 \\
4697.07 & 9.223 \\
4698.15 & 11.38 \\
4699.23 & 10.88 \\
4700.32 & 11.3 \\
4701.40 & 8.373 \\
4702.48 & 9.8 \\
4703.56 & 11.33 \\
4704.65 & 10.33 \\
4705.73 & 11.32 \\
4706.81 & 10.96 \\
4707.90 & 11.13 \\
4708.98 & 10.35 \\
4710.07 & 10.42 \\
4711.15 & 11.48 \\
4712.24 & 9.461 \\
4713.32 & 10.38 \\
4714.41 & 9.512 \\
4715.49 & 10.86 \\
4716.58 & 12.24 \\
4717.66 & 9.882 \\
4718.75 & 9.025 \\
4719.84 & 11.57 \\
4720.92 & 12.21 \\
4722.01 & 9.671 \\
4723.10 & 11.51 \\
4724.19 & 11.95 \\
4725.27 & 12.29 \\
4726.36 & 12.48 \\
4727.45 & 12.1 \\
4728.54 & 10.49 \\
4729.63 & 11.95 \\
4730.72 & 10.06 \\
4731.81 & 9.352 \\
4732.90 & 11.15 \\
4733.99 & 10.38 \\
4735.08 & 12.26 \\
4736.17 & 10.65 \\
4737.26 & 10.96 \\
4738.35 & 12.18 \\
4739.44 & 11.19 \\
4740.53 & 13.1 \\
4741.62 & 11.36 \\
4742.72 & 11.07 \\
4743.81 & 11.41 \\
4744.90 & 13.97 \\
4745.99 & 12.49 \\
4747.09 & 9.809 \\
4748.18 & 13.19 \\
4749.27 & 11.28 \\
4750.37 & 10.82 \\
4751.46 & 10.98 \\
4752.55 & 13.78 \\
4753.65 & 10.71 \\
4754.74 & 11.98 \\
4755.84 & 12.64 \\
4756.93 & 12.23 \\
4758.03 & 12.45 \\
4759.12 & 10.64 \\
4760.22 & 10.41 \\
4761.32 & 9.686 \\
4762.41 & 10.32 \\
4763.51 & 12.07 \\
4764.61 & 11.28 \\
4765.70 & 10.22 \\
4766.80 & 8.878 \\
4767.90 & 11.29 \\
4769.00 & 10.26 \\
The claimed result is 6.36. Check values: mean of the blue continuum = 11.6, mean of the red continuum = 11.9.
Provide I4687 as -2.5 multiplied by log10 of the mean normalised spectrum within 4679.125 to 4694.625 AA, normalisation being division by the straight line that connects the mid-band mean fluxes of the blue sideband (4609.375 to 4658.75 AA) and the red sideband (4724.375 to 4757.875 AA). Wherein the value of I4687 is 0.103 mag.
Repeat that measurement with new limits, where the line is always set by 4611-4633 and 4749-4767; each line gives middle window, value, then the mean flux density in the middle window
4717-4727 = 0.02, 11.2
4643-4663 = 0.03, 11.2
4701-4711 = 0.09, 10.5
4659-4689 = 0.05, 11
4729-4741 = 0.01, 11.2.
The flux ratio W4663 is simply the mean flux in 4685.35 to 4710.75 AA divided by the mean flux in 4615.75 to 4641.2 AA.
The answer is 0.9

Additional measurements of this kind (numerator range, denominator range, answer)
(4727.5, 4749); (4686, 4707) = 1.10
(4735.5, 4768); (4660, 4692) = 1.05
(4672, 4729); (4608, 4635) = 0.93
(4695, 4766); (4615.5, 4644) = 0.98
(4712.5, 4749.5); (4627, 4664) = 1.01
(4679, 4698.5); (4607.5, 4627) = 0.90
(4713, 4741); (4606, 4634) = 0.96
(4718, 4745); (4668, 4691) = 1.03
